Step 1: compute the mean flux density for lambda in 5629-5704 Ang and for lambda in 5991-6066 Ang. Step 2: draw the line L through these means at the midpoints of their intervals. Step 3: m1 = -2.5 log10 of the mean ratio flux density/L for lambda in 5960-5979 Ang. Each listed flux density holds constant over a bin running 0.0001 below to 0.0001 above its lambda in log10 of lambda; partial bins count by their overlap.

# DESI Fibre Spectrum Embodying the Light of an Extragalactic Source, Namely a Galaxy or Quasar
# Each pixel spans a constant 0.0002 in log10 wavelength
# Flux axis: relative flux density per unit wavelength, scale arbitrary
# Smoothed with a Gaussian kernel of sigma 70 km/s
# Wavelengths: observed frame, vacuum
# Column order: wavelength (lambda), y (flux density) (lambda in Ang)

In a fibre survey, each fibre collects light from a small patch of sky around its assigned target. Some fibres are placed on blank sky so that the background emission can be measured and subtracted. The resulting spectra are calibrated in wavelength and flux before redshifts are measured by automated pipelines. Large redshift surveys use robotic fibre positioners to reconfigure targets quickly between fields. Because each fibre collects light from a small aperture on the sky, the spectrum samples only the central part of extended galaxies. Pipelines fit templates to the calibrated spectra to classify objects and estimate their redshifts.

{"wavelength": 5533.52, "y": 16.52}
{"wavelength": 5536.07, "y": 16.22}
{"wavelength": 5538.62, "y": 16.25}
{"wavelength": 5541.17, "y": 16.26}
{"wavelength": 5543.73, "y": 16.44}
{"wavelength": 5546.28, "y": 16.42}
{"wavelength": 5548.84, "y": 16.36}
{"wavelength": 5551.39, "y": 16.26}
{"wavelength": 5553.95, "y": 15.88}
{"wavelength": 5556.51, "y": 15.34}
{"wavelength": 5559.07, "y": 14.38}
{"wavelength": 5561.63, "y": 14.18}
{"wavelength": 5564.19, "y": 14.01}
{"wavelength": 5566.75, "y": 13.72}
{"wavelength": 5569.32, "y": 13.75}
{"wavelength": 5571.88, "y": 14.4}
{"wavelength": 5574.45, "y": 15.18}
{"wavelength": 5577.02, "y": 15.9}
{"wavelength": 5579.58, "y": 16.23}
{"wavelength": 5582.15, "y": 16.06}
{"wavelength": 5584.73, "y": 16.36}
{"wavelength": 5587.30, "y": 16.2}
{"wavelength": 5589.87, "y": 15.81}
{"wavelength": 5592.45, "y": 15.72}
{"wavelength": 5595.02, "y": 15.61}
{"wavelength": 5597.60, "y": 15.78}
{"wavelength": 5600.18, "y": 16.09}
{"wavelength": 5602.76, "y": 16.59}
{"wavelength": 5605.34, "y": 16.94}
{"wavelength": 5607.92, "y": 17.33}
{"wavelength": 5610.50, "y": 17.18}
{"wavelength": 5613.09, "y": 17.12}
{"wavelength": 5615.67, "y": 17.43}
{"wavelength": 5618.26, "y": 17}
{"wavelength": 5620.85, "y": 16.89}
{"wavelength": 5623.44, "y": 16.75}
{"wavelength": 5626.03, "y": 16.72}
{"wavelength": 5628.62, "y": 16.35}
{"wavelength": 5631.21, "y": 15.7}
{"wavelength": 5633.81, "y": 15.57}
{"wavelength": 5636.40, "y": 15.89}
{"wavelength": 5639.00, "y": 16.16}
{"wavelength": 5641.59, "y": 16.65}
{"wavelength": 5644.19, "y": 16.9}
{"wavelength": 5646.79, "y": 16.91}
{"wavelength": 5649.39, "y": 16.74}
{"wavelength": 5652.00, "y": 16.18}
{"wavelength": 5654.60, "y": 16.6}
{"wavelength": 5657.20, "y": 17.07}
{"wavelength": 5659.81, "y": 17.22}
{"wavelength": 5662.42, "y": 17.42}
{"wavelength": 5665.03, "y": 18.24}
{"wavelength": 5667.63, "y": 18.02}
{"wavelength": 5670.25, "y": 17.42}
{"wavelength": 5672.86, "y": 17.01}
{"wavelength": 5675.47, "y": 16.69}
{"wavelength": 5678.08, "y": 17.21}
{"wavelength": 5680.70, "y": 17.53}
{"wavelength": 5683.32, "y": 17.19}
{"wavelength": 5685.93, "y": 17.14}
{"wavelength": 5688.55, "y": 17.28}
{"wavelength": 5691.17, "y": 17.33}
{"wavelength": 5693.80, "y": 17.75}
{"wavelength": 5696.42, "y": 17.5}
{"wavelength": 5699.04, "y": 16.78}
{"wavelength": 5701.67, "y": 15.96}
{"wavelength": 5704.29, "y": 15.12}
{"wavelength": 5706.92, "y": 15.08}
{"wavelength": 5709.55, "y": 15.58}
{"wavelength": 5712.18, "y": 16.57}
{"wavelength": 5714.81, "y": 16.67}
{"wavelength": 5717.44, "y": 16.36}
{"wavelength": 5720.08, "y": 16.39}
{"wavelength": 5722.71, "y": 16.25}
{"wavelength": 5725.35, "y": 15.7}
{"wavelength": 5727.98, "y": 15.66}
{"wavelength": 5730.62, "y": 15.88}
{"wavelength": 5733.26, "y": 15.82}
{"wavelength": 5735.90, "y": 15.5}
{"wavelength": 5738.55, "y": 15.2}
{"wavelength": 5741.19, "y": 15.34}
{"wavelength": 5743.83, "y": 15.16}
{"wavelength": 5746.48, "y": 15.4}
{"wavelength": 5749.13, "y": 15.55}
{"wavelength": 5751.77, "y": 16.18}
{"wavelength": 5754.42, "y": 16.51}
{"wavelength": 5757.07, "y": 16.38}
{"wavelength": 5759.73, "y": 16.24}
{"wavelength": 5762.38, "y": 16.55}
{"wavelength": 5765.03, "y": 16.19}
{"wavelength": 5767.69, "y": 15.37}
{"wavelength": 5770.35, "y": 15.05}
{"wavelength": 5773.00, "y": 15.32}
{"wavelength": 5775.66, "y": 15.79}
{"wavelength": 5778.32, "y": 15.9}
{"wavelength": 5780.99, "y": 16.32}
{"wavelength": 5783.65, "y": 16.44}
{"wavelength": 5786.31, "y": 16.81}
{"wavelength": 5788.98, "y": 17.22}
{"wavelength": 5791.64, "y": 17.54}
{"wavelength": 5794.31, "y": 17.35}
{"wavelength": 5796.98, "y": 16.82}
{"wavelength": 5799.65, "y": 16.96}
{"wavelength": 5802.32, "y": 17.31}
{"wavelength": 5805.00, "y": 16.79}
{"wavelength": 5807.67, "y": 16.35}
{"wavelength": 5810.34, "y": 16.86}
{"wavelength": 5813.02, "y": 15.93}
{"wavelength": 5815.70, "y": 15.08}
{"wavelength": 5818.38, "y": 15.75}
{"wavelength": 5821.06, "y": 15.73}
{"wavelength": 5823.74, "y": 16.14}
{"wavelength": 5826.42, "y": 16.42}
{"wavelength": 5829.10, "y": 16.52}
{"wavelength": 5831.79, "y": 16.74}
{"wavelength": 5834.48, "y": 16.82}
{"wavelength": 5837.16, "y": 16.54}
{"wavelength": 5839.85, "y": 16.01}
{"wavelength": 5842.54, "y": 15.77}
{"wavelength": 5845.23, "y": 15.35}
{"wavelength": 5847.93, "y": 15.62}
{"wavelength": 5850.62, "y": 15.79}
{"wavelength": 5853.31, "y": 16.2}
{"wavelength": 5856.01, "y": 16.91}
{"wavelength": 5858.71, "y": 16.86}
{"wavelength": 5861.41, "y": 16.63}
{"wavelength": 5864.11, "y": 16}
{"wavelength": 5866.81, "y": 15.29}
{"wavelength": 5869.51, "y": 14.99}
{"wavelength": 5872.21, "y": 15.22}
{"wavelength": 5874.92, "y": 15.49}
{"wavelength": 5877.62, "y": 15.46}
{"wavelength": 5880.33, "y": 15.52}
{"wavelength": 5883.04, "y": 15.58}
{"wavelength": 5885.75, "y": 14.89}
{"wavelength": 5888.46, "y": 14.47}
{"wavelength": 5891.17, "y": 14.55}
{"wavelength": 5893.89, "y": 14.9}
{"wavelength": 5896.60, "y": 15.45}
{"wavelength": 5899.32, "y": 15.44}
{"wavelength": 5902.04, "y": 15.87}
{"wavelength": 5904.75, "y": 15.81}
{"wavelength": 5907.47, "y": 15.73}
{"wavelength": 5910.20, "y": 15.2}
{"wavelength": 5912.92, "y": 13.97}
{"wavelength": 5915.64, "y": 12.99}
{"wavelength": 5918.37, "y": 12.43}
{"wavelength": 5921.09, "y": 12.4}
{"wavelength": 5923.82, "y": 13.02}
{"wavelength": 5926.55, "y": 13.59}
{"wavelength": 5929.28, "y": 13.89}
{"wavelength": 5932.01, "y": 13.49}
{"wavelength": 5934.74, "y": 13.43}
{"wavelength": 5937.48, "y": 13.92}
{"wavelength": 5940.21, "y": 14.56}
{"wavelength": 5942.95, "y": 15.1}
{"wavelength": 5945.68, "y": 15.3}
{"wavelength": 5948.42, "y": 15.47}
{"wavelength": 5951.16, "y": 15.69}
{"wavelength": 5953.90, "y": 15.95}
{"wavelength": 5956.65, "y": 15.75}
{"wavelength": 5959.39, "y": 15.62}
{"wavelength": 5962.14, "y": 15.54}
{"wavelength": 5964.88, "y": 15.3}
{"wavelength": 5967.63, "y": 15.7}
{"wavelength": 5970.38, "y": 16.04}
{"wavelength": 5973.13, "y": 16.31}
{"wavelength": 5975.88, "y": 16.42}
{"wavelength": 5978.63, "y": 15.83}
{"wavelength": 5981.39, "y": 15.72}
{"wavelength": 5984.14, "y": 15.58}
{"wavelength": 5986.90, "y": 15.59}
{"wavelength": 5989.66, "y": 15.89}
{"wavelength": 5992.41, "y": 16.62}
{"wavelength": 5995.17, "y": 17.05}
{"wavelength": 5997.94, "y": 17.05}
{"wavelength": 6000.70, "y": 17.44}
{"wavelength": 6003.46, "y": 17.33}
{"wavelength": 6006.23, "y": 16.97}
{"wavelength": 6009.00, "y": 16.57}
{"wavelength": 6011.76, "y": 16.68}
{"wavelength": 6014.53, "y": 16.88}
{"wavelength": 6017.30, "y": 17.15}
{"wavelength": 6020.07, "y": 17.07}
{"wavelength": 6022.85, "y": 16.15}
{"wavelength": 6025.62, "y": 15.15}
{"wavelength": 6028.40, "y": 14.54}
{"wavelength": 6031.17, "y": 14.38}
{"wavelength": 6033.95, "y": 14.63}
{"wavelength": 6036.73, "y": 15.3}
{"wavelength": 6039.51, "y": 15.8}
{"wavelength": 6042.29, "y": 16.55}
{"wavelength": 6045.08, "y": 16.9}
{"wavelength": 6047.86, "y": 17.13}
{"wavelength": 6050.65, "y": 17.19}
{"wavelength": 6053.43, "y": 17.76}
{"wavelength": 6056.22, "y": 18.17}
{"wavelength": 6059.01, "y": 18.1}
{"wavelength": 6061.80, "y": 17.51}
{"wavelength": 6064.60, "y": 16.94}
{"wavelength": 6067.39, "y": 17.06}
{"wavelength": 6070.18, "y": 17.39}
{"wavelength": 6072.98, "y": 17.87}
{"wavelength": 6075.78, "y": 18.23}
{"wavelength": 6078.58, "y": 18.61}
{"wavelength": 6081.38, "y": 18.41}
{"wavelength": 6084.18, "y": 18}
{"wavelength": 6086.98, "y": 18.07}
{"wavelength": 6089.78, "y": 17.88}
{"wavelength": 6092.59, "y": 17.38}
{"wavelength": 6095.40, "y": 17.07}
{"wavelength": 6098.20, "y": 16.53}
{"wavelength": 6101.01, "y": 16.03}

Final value 0.05 mag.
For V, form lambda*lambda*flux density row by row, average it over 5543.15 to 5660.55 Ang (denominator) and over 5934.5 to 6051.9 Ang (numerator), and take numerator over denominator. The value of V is 1.14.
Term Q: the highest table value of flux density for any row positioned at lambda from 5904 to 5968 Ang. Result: 15.95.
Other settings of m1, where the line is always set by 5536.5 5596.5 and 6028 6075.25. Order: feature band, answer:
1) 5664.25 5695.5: -0.10 mag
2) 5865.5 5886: 0.07 mag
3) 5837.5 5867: 0.01 mag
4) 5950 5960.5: 0.05 mag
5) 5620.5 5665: -0.06 mag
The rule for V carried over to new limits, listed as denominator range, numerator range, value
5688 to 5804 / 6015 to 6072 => 1.13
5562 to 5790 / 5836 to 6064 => 1.06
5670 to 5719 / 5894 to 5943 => 0.92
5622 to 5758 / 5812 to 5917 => 1.01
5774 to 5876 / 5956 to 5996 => 1.03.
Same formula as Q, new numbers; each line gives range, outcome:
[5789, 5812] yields 17.54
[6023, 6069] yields 18.17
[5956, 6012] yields 17.44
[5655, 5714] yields 18.24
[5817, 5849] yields 16.82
